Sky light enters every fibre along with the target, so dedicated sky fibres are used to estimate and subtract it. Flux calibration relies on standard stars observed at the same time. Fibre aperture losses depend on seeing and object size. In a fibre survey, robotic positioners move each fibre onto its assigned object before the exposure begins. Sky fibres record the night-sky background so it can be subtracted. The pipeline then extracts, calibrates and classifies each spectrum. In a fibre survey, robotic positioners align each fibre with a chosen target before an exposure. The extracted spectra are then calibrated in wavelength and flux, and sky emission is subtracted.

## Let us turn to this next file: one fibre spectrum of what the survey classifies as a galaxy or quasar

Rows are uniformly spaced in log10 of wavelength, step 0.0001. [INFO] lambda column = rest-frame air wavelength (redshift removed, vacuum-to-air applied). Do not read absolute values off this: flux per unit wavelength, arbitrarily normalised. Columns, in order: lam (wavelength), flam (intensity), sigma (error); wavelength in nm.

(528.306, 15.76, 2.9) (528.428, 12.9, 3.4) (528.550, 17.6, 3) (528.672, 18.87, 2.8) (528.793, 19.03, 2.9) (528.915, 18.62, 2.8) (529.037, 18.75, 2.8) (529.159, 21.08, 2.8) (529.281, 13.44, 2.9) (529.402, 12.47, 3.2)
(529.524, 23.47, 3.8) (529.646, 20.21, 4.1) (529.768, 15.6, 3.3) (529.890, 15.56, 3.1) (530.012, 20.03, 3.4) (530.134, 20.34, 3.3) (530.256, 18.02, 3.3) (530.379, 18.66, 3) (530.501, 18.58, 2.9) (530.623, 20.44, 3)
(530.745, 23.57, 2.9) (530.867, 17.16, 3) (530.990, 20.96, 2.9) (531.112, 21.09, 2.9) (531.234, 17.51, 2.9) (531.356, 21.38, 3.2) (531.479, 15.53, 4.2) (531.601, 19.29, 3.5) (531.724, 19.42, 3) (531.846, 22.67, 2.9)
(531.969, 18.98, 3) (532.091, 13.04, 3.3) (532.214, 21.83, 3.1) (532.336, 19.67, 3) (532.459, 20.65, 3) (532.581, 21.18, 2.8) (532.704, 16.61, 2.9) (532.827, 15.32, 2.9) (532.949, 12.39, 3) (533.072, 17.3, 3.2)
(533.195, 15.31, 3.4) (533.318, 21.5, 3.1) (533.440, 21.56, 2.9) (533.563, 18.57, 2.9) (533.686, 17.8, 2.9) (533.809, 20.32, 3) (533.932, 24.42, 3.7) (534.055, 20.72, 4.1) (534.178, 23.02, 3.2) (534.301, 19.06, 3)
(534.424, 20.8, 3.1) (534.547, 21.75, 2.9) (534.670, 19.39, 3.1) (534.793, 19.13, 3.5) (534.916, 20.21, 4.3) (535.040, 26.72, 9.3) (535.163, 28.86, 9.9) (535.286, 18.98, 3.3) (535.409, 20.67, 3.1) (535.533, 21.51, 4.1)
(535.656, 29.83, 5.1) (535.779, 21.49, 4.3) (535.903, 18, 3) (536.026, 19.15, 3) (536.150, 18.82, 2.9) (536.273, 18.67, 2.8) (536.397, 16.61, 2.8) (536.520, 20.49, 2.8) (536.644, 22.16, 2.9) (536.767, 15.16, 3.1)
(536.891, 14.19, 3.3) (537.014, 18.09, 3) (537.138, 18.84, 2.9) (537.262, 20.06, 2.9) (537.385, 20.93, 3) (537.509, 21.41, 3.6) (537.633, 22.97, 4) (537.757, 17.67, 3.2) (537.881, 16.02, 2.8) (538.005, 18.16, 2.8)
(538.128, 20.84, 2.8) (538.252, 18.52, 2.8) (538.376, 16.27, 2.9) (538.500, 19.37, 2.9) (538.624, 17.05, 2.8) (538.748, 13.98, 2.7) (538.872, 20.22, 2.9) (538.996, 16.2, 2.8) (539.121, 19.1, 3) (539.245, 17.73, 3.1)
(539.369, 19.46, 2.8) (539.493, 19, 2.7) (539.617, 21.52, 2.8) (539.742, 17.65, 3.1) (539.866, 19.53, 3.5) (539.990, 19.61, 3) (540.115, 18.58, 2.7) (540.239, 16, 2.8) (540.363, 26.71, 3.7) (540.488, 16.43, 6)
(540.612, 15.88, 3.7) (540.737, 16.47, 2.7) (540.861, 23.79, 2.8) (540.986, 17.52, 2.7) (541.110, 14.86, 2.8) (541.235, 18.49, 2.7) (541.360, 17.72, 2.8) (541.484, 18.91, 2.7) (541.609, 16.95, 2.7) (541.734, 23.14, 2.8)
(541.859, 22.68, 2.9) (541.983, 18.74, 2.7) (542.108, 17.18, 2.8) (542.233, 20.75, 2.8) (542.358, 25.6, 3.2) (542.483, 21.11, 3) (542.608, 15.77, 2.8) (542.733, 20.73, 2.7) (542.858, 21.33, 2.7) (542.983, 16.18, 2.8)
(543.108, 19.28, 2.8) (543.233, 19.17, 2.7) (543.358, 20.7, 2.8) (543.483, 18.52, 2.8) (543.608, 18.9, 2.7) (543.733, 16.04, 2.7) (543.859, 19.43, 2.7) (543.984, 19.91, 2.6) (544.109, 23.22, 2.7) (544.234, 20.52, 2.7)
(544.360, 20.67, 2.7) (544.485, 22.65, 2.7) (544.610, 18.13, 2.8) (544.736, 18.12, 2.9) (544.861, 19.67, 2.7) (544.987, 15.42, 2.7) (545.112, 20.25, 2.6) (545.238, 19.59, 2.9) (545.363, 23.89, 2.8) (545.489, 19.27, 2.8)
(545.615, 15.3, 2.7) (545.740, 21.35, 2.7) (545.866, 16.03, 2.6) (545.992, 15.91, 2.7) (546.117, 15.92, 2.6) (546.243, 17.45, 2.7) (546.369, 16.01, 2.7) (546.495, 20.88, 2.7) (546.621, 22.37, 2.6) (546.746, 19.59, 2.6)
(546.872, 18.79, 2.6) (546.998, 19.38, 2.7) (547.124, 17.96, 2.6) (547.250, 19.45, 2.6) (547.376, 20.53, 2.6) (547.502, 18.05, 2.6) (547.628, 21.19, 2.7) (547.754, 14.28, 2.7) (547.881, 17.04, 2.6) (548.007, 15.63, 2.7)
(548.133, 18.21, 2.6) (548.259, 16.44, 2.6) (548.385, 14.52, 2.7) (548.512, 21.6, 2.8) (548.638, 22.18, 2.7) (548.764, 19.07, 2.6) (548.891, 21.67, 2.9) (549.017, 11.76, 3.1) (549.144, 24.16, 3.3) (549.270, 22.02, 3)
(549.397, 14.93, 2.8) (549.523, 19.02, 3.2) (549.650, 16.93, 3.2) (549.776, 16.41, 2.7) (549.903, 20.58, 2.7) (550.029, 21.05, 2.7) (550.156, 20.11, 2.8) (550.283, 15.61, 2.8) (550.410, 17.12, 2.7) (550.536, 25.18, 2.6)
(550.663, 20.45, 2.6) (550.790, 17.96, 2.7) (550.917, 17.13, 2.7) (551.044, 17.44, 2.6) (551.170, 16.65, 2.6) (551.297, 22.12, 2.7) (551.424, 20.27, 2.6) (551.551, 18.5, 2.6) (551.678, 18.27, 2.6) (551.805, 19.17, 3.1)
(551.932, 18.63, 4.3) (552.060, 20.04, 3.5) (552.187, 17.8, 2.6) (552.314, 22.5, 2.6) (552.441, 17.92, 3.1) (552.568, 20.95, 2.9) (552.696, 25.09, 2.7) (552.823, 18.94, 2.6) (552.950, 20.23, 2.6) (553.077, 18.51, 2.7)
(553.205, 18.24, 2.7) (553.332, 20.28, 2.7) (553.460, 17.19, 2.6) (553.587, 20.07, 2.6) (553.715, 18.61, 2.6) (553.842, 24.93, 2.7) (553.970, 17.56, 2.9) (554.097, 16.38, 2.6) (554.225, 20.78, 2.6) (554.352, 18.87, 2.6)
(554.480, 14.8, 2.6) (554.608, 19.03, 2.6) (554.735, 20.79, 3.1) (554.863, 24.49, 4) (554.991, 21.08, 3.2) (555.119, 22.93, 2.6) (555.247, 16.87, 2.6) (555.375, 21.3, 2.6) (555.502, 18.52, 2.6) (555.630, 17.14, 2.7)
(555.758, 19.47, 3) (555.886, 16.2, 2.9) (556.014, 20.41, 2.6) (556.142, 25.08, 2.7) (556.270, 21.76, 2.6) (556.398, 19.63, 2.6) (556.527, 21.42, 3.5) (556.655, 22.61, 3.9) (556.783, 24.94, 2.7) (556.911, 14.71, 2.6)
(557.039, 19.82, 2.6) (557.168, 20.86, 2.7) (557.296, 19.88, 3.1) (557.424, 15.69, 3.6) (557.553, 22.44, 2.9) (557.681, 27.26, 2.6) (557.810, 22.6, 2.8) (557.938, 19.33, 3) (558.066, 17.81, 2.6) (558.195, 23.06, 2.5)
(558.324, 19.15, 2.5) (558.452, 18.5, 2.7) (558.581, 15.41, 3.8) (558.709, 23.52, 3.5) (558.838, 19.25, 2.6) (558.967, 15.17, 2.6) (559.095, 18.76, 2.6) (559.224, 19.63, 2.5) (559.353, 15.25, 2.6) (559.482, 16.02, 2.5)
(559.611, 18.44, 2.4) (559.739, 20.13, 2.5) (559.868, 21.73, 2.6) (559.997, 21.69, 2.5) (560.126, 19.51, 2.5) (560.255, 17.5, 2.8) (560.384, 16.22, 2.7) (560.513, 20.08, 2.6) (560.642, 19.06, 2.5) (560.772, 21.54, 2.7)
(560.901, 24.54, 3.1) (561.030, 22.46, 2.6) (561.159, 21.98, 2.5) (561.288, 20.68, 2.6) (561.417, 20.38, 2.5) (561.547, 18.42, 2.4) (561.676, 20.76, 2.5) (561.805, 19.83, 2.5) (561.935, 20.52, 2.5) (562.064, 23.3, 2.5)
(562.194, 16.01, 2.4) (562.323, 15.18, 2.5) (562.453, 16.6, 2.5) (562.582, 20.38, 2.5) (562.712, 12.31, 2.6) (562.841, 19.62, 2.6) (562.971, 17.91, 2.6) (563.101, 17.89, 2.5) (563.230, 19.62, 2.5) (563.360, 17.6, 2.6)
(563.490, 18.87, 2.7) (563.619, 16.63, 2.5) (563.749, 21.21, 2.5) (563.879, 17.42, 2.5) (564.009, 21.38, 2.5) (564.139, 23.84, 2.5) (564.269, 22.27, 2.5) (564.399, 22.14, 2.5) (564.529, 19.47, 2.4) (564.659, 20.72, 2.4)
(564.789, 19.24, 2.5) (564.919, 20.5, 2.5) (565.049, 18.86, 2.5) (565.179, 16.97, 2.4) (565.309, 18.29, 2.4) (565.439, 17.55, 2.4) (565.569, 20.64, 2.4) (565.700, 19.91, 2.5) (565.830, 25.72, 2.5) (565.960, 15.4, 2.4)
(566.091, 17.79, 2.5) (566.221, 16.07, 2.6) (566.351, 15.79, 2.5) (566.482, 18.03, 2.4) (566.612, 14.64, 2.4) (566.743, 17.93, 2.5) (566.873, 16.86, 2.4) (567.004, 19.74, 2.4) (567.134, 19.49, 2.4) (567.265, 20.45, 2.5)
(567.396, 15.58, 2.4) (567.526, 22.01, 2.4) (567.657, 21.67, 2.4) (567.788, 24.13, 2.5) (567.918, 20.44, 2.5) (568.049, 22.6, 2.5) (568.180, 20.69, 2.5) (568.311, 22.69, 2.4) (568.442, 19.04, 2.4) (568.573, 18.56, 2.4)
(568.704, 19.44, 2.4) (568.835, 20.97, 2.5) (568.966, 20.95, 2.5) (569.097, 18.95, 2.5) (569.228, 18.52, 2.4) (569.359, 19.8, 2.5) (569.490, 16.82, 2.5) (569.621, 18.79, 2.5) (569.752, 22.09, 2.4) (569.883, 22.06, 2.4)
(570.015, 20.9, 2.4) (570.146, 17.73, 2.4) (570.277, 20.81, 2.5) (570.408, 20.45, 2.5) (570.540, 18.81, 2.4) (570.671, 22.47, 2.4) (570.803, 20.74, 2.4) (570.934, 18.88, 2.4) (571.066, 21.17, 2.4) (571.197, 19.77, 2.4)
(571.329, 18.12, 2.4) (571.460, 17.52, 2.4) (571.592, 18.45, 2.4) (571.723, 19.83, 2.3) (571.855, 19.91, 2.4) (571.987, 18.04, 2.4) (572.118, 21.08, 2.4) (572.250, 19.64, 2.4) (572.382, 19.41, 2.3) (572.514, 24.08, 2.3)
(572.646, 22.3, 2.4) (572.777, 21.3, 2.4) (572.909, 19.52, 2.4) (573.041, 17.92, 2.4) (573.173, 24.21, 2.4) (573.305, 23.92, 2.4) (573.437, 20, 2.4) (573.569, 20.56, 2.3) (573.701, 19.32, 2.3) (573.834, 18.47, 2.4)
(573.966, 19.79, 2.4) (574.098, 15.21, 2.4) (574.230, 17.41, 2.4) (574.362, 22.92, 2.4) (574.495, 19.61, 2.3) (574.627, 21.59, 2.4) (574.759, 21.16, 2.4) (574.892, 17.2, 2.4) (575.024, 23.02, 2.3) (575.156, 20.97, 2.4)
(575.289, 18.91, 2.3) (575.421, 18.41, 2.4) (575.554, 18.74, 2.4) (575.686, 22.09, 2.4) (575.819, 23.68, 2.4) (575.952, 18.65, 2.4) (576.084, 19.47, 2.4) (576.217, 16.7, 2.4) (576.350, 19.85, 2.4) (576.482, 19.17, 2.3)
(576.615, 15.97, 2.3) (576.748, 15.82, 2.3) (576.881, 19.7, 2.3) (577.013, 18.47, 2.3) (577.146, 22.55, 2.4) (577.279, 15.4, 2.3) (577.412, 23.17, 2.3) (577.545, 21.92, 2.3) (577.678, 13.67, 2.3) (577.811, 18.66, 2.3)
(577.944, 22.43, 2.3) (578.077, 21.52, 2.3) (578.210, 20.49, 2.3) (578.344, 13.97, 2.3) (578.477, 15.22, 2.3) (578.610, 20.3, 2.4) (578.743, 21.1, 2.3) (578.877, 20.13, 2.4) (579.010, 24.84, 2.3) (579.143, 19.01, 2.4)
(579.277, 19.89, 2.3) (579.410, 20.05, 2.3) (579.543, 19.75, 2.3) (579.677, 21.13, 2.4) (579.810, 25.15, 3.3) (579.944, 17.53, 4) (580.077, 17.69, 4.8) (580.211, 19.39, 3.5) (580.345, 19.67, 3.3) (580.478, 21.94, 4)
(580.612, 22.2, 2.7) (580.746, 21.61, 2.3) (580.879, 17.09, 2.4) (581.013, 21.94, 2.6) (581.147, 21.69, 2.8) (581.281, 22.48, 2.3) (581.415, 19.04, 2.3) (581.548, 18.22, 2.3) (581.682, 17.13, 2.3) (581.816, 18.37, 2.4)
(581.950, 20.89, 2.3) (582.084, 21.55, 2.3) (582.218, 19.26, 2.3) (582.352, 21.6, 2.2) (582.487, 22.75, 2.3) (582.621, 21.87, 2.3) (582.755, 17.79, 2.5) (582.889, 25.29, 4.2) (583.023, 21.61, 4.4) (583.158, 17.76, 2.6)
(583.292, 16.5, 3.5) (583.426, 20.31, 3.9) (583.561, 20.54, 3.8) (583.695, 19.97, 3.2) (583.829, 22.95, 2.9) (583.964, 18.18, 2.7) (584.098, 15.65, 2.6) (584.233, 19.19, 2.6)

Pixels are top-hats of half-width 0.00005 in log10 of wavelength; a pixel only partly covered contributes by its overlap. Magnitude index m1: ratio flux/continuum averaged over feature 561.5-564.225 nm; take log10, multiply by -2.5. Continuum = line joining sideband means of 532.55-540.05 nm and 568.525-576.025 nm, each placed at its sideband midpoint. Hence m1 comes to 0.06 mag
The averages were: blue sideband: 19.5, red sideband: 20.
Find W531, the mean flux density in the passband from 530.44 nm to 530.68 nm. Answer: 19.5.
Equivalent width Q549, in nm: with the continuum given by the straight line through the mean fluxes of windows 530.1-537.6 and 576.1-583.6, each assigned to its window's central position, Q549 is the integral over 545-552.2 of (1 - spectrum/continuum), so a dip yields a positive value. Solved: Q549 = 0.38 nm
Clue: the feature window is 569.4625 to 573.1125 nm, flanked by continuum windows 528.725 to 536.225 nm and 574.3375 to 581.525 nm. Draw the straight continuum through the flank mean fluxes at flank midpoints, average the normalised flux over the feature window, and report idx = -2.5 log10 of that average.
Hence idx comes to -0.01 mag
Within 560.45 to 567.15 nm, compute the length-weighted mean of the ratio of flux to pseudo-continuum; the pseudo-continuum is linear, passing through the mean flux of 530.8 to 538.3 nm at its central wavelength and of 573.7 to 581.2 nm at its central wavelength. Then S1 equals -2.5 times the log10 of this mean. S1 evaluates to 0.03 mag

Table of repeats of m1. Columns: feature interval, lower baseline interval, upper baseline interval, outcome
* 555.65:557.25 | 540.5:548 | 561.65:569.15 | -0.071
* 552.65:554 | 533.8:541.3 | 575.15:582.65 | -0.016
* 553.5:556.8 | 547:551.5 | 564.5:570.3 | -0.065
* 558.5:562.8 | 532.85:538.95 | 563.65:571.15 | 0.031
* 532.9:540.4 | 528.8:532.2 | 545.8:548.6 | -0.061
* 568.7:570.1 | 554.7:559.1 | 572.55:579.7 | 0.000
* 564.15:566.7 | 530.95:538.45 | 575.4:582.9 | 0.043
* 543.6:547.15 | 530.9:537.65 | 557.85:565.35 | 0.031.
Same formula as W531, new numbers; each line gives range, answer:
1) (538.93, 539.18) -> 17.6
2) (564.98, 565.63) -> 18.5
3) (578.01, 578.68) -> 18.3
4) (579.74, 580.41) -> 19.9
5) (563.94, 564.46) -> 22.4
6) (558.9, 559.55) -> 17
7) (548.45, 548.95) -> 21.1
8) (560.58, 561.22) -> 21.9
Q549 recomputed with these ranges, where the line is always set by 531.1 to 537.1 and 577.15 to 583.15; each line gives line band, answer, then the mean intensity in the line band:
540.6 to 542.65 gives 0.05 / 19.3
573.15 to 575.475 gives 0.00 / 20.1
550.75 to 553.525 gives 0.09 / 19.3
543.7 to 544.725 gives -0.01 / 20.1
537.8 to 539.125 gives 0.14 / 17.7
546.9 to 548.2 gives 0.11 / 18.2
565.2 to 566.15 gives 0.04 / 19.2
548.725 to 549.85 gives 0.08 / 18.4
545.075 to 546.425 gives 0.11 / 18.2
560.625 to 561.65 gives -0.06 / 21.2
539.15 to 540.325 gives 0.05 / 19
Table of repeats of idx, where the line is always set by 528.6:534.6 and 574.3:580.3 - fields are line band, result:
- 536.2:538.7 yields 0.03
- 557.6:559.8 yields 0.00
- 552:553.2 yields -0.04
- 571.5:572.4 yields 0.01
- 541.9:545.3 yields -0.02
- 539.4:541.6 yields 0.03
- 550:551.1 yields 0.02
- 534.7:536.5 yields -0.12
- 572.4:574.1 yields -0.06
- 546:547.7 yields 0.02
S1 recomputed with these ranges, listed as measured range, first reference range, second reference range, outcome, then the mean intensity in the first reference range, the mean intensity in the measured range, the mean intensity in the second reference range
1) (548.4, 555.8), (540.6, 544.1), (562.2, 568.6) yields -0.01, 19.2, 19.4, 19.1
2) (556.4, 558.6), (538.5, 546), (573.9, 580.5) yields -0.06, 19.1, 20.4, 19.6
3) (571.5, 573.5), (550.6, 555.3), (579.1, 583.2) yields -0.03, 19.5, 20.6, 20.4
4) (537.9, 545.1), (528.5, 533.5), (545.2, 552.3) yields -0.02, 18.7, 19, 18.8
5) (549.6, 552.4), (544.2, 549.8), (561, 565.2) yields -0.01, 18.7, 19.1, 19.4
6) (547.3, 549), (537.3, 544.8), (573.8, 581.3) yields 0.06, 19.2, 18.3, 19.8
